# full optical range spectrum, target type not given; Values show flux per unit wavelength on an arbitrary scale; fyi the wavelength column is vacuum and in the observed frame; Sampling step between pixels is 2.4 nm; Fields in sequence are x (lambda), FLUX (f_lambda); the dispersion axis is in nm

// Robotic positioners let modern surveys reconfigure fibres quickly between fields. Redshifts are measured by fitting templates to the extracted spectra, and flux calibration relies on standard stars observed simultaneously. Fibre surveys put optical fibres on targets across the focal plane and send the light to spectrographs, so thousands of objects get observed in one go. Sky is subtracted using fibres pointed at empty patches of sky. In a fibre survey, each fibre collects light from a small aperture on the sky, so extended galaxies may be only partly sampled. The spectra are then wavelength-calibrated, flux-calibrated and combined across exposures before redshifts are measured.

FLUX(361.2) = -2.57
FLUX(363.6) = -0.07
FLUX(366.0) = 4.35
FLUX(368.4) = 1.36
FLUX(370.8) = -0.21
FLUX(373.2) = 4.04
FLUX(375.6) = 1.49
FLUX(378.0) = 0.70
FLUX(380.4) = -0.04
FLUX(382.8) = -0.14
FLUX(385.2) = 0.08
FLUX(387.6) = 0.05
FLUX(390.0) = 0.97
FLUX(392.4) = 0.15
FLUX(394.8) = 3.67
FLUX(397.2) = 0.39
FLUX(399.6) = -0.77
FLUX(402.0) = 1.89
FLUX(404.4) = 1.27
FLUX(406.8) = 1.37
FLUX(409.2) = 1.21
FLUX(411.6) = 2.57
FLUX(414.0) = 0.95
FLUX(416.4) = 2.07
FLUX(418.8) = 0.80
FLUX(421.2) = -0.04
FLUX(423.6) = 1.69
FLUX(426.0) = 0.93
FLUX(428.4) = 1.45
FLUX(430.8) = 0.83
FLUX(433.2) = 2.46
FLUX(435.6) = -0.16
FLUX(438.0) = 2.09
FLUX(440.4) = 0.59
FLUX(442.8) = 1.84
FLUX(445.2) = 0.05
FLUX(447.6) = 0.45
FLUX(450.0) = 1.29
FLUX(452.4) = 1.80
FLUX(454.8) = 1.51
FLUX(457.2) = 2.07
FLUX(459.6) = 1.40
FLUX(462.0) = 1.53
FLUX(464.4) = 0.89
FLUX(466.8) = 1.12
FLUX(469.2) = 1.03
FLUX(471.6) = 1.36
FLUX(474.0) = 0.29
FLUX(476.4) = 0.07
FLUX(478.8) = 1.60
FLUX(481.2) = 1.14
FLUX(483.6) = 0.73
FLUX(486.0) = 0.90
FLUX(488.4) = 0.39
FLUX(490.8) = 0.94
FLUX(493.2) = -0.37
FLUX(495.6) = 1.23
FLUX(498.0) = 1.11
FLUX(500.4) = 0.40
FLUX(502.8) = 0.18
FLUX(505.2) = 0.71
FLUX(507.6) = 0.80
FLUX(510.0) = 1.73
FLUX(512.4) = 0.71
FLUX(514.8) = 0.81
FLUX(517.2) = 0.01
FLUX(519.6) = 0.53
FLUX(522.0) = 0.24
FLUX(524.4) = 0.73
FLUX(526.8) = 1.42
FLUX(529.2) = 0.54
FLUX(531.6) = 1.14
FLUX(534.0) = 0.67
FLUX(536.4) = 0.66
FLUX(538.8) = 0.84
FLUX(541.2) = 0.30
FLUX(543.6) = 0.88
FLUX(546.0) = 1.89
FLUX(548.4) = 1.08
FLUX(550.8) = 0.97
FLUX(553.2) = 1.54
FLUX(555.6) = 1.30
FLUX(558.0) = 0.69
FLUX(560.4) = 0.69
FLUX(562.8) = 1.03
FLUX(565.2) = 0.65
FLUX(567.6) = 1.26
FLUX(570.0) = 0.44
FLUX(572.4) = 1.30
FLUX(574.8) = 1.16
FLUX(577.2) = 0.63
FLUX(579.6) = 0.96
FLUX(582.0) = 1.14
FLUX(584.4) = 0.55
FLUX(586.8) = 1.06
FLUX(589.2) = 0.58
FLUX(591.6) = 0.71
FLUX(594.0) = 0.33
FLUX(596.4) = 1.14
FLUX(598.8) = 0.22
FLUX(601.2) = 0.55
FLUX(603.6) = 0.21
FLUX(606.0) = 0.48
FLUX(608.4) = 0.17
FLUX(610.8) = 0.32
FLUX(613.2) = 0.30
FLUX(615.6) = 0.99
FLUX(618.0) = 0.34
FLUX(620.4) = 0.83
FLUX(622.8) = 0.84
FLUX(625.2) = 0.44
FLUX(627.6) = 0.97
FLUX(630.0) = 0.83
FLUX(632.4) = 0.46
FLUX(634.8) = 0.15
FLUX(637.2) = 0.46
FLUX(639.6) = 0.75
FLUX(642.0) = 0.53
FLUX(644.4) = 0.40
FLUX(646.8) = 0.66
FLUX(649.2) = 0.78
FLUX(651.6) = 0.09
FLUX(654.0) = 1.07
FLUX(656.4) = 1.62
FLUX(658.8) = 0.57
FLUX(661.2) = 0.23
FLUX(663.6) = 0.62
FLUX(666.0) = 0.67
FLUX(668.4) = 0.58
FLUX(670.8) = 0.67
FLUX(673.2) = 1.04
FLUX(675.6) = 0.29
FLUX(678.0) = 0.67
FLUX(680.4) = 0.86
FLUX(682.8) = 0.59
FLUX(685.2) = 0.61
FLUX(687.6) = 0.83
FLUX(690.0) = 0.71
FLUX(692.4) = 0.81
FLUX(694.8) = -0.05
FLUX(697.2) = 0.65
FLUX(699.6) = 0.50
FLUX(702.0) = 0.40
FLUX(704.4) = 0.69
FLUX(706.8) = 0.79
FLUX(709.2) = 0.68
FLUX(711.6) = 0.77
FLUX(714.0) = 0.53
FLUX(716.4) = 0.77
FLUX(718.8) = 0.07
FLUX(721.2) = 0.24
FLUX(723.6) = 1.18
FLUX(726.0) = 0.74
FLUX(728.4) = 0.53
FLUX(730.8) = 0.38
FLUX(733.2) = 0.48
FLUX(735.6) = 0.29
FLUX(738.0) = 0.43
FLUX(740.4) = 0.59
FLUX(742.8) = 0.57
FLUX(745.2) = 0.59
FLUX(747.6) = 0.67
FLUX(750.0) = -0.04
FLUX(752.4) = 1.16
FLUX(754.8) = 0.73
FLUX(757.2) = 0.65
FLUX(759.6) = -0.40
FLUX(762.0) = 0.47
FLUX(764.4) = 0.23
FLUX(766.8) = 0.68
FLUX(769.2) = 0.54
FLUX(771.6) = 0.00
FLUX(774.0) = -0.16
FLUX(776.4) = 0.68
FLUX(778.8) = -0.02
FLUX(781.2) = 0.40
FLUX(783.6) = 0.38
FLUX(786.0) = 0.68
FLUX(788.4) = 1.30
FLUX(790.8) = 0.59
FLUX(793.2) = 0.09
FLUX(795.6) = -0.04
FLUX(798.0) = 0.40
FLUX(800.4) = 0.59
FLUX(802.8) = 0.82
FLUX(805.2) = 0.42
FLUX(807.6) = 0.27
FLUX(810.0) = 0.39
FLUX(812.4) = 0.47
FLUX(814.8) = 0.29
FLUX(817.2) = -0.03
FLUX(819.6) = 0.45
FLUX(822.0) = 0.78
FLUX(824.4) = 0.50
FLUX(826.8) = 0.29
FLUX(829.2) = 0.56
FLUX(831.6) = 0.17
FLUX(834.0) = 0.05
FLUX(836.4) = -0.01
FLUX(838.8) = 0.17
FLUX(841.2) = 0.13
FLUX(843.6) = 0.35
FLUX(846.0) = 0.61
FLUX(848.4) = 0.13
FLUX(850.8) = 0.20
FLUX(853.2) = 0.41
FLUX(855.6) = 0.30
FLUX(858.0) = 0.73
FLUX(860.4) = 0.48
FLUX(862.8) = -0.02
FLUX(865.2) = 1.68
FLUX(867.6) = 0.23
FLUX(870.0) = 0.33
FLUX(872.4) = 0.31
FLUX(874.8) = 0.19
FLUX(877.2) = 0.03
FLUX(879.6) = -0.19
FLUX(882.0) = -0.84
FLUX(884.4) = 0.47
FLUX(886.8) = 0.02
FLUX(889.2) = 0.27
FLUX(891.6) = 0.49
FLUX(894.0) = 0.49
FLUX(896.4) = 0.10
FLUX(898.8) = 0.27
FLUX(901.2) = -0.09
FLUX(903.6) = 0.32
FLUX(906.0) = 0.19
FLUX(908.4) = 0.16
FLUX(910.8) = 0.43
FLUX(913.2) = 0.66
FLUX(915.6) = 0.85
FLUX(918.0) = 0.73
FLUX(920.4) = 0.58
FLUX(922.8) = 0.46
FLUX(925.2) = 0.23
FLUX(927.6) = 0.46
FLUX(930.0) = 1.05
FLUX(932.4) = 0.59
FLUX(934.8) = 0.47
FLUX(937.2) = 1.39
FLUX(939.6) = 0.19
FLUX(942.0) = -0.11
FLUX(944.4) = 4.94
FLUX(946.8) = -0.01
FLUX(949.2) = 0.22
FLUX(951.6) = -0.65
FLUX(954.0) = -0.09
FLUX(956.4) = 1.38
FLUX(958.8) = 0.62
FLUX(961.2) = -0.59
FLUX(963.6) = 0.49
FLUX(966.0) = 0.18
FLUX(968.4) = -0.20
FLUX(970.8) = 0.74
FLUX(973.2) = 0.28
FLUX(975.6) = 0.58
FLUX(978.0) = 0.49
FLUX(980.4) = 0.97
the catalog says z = 1.322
